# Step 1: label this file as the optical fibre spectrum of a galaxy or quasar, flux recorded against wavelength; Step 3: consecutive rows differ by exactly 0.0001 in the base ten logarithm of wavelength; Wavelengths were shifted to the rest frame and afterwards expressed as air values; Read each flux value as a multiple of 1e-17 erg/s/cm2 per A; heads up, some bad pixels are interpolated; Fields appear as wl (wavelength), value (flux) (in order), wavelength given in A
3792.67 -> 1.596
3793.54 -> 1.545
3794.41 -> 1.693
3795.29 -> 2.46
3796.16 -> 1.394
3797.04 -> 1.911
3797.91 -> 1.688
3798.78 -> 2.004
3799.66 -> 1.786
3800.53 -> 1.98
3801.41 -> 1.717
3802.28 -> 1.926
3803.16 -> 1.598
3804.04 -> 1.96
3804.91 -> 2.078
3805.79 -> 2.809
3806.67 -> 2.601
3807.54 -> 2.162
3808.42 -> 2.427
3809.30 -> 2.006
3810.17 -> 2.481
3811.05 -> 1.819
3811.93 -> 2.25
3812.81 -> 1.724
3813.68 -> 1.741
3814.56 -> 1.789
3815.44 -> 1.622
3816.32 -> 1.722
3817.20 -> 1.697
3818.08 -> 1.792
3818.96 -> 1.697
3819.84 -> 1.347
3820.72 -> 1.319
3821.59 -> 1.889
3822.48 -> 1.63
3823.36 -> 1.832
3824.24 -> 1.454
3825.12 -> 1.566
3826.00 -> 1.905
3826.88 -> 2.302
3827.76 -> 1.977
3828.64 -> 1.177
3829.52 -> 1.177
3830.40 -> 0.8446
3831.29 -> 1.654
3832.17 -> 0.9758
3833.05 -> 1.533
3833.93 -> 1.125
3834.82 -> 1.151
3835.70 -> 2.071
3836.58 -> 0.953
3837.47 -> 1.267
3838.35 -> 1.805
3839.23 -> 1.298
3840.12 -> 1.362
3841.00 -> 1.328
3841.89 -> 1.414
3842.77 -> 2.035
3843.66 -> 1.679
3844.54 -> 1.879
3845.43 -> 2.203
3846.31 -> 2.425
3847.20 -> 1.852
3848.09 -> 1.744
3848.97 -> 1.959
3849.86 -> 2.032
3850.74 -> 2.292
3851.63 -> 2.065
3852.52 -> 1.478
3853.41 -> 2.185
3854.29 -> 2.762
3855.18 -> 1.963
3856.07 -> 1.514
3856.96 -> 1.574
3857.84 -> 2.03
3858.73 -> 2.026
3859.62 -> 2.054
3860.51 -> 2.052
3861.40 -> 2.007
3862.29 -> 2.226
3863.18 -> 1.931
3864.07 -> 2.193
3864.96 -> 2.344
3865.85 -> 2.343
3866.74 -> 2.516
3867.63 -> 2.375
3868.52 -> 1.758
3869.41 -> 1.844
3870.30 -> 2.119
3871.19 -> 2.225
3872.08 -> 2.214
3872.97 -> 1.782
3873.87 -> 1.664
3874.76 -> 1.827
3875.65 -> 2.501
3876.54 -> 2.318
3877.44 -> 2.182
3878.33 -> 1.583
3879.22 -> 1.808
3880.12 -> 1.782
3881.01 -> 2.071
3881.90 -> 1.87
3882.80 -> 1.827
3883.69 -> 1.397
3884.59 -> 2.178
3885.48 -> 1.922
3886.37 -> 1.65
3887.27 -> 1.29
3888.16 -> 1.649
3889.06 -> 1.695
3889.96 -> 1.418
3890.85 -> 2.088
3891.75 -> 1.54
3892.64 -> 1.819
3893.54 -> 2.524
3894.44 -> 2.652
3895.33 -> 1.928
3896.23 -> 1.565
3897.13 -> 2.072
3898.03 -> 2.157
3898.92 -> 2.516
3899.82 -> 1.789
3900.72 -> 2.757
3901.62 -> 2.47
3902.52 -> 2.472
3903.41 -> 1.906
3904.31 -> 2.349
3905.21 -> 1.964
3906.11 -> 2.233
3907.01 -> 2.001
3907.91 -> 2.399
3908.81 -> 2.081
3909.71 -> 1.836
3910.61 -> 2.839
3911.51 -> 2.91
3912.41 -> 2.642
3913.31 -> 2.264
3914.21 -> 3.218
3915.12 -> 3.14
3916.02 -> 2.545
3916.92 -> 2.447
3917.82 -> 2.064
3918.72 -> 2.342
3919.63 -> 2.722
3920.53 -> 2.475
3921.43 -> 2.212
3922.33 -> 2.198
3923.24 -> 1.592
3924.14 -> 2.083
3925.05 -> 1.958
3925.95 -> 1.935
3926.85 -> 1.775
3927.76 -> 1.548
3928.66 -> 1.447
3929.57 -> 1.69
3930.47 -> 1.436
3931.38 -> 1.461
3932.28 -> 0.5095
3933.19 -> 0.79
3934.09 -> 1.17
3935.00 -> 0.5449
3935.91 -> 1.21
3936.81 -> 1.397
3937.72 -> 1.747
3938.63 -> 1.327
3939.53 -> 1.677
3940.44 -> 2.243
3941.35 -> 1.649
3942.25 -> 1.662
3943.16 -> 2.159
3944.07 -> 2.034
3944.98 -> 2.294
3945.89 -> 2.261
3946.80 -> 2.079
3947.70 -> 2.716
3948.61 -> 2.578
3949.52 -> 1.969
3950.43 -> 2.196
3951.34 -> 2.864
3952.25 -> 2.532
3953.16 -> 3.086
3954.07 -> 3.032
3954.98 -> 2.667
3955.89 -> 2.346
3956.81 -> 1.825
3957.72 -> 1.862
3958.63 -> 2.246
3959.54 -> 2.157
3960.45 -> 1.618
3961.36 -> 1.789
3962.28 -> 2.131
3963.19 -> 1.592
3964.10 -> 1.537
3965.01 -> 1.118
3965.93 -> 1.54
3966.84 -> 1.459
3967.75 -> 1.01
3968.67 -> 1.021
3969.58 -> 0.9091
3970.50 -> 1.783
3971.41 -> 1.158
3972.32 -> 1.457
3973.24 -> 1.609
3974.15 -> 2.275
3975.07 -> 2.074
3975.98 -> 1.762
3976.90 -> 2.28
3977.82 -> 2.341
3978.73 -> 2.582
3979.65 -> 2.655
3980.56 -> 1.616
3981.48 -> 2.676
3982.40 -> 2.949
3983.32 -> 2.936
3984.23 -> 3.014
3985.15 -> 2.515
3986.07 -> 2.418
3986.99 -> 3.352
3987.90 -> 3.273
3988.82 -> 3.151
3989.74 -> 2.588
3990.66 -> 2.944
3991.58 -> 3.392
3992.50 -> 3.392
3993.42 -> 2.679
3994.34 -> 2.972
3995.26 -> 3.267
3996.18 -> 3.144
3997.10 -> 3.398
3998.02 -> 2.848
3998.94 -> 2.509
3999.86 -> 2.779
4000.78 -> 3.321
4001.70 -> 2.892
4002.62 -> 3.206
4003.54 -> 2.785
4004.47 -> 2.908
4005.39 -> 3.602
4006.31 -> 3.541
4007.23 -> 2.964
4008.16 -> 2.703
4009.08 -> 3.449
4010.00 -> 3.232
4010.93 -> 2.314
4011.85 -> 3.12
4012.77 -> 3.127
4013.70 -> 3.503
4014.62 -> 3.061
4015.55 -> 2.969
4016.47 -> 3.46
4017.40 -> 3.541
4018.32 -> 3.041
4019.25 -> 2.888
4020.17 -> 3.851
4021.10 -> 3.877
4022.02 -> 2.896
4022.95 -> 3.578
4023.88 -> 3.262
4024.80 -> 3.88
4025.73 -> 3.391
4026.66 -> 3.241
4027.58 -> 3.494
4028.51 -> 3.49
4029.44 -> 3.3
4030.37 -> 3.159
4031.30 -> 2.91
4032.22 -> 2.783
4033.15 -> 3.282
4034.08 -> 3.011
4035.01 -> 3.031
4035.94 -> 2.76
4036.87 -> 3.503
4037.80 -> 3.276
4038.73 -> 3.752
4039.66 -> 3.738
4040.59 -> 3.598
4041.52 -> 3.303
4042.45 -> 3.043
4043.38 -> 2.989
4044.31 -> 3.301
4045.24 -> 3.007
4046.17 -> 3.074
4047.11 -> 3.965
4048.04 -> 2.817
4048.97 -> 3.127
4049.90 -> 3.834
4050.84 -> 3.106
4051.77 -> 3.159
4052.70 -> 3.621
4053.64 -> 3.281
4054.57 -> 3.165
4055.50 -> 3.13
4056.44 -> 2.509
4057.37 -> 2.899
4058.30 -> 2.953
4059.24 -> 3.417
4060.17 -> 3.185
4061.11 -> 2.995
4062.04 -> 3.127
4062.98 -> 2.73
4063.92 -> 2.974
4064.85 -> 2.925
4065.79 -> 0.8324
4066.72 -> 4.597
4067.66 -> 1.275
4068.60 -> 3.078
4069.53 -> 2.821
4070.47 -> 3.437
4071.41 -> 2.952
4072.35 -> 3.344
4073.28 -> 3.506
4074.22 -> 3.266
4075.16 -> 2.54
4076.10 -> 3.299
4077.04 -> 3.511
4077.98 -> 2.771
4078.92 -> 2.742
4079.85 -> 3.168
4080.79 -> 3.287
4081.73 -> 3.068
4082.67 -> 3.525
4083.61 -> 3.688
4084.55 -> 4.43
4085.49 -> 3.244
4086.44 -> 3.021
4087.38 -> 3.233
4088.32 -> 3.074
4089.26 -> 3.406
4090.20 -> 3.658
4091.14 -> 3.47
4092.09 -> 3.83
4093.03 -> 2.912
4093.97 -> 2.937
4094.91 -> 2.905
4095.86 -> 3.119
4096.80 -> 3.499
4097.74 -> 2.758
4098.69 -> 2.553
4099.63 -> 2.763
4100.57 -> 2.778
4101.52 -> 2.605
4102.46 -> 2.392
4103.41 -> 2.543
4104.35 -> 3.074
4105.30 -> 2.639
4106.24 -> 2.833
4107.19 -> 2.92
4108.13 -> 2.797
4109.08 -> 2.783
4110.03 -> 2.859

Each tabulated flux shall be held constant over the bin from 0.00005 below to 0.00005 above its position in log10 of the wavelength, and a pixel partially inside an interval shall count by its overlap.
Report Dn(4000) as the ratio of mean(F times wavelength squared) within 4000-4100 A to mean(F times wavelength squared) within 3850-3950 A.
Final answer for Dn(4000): 1.71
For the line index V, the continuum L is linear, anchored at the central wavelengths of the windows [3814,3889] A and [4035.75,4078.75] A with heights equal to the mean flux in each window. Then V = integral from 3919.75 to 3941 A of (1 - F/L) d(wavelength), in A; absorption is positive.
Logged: 6.47 A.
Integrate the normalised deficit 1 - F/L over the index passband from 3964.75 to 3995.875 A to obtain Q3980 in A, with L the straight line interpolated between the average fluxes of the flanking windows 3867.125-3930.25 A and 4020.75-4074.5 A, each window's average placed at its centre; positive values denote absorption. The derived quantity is 4.4 A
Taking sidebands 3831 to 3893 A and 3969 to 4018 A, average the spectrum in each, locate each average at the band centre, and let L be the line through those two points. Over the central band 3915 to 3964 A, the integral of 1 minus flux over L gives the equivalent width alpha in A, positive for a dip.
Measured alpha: 8.5 A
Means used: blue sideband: 1.85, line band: 1.97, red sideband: 2.76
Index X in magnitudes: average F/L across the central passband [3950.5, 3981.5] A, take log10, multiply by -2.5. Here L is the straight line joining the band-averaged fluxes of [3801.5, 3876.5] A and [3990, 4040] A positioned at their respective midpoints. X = 0.40 mag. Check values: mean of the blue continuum 1.86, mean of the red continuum 3.19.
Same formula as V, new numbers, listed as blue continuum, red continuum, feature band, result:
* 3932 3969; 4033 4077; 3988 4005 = -4.29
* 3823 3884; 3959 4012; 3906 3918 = -2.08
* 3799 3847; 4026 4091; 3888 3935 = 4.53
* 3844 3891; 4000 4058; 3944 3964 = 2.88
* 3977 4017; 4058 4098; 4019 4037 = -1.51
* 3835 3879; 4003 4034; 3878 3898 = 3.17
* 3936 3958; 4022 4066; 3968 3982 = 3.37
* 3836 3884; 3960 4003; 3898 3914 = -1.81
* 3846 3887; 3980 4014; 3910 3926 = -0.28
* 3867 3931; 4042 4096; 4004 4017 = -1.71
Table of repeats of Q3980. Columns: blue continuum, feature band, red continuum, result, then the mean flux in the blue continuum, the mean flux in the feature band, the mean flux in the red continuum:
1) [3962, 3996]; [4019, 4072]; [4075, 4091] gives -4.8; 2.26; 3.17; 3.29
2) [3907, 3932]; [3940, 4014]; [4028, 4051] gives 7.0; 2.18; 2.45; 3.25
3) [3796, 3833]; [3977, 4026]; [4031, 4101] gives -4.3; 1.8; 3.05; 3.14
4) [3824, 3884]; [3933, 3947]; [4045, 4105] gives 4.1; 1.84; 1.65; 3.09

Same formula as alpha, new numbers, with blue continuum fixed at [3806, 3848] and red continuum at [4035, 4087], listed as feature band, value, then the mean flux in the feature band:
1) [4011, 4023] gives -1.56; 3.26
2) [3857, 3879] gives -1.30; 2.08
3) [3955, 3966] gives 2.93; 1.86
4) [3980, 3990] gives -0.32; 2.77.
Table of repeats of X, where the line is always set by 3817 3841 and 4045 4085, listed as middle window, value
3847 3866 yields -0.19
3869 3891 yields -0.01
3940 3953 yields 0.03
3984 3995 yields -0.15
